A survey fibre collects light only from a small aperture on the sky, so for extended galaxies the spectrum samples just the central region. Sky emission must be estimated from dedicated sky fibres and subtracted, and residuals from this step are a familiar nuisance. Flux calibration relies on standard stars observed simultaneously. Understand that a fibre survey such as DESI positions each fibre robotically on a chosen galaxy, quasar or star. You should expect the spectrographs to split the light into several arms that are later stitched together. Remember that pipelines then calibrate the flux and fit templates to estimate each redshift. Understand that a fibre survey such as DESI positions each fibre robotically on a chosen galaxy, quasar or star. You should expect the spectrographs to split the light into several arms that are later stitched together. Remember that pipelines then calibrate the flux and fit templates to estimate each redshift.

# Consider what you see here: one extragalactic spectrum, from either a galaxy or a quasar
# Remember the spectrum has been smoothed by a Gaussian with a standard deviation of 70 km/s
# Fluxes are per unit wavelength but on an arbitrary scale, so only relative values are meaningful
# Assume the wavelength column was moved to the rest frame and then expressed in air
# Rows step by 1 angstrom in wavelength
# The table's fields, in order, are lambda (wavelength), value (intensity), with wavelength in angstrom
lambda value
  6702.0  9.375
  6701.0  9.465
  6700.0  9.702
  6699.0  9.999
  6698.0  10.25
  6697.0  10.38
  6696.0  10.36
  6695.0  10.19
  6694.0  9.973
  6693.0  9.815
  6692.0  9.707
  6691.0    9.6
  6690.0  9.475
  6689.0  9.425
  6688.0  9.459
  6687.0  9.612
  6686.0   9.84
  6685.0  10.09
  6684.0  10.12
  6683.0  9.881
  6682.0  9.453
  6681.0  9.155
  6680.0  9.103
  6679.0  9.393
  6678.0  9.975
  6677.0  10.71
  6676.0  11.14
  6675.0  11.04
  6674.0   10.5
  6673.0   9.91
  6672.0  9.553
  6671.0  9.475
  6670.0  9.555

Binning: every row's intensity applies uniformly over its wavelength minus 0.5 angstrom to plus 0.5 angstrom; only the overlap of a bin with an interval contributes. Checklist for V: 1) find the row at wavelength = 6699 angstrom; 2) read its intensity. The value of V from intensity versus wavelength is 9.999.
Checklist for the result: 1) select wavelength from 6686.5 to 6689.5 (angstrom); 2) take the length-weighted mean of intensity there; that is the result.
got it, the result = 9.5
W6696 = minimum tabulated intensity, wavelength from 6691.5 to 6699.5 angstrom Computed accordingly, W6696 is 9.707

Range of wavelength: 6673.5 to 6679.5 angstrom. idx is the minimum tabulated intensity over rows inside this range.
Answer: 9.393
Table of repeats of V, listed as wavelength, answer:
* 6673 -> 9.91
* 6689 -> 9.425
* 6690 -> 9.475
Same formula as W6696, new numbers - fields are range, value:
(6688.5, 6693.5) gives 9.425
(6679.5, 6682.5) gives 9.103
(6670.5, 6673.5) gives 9.475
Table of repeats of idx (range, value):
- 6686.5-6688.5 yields 9.459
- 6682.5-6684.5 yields 9.881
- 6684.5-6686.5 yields 9.84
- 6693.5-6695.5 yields 9.973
